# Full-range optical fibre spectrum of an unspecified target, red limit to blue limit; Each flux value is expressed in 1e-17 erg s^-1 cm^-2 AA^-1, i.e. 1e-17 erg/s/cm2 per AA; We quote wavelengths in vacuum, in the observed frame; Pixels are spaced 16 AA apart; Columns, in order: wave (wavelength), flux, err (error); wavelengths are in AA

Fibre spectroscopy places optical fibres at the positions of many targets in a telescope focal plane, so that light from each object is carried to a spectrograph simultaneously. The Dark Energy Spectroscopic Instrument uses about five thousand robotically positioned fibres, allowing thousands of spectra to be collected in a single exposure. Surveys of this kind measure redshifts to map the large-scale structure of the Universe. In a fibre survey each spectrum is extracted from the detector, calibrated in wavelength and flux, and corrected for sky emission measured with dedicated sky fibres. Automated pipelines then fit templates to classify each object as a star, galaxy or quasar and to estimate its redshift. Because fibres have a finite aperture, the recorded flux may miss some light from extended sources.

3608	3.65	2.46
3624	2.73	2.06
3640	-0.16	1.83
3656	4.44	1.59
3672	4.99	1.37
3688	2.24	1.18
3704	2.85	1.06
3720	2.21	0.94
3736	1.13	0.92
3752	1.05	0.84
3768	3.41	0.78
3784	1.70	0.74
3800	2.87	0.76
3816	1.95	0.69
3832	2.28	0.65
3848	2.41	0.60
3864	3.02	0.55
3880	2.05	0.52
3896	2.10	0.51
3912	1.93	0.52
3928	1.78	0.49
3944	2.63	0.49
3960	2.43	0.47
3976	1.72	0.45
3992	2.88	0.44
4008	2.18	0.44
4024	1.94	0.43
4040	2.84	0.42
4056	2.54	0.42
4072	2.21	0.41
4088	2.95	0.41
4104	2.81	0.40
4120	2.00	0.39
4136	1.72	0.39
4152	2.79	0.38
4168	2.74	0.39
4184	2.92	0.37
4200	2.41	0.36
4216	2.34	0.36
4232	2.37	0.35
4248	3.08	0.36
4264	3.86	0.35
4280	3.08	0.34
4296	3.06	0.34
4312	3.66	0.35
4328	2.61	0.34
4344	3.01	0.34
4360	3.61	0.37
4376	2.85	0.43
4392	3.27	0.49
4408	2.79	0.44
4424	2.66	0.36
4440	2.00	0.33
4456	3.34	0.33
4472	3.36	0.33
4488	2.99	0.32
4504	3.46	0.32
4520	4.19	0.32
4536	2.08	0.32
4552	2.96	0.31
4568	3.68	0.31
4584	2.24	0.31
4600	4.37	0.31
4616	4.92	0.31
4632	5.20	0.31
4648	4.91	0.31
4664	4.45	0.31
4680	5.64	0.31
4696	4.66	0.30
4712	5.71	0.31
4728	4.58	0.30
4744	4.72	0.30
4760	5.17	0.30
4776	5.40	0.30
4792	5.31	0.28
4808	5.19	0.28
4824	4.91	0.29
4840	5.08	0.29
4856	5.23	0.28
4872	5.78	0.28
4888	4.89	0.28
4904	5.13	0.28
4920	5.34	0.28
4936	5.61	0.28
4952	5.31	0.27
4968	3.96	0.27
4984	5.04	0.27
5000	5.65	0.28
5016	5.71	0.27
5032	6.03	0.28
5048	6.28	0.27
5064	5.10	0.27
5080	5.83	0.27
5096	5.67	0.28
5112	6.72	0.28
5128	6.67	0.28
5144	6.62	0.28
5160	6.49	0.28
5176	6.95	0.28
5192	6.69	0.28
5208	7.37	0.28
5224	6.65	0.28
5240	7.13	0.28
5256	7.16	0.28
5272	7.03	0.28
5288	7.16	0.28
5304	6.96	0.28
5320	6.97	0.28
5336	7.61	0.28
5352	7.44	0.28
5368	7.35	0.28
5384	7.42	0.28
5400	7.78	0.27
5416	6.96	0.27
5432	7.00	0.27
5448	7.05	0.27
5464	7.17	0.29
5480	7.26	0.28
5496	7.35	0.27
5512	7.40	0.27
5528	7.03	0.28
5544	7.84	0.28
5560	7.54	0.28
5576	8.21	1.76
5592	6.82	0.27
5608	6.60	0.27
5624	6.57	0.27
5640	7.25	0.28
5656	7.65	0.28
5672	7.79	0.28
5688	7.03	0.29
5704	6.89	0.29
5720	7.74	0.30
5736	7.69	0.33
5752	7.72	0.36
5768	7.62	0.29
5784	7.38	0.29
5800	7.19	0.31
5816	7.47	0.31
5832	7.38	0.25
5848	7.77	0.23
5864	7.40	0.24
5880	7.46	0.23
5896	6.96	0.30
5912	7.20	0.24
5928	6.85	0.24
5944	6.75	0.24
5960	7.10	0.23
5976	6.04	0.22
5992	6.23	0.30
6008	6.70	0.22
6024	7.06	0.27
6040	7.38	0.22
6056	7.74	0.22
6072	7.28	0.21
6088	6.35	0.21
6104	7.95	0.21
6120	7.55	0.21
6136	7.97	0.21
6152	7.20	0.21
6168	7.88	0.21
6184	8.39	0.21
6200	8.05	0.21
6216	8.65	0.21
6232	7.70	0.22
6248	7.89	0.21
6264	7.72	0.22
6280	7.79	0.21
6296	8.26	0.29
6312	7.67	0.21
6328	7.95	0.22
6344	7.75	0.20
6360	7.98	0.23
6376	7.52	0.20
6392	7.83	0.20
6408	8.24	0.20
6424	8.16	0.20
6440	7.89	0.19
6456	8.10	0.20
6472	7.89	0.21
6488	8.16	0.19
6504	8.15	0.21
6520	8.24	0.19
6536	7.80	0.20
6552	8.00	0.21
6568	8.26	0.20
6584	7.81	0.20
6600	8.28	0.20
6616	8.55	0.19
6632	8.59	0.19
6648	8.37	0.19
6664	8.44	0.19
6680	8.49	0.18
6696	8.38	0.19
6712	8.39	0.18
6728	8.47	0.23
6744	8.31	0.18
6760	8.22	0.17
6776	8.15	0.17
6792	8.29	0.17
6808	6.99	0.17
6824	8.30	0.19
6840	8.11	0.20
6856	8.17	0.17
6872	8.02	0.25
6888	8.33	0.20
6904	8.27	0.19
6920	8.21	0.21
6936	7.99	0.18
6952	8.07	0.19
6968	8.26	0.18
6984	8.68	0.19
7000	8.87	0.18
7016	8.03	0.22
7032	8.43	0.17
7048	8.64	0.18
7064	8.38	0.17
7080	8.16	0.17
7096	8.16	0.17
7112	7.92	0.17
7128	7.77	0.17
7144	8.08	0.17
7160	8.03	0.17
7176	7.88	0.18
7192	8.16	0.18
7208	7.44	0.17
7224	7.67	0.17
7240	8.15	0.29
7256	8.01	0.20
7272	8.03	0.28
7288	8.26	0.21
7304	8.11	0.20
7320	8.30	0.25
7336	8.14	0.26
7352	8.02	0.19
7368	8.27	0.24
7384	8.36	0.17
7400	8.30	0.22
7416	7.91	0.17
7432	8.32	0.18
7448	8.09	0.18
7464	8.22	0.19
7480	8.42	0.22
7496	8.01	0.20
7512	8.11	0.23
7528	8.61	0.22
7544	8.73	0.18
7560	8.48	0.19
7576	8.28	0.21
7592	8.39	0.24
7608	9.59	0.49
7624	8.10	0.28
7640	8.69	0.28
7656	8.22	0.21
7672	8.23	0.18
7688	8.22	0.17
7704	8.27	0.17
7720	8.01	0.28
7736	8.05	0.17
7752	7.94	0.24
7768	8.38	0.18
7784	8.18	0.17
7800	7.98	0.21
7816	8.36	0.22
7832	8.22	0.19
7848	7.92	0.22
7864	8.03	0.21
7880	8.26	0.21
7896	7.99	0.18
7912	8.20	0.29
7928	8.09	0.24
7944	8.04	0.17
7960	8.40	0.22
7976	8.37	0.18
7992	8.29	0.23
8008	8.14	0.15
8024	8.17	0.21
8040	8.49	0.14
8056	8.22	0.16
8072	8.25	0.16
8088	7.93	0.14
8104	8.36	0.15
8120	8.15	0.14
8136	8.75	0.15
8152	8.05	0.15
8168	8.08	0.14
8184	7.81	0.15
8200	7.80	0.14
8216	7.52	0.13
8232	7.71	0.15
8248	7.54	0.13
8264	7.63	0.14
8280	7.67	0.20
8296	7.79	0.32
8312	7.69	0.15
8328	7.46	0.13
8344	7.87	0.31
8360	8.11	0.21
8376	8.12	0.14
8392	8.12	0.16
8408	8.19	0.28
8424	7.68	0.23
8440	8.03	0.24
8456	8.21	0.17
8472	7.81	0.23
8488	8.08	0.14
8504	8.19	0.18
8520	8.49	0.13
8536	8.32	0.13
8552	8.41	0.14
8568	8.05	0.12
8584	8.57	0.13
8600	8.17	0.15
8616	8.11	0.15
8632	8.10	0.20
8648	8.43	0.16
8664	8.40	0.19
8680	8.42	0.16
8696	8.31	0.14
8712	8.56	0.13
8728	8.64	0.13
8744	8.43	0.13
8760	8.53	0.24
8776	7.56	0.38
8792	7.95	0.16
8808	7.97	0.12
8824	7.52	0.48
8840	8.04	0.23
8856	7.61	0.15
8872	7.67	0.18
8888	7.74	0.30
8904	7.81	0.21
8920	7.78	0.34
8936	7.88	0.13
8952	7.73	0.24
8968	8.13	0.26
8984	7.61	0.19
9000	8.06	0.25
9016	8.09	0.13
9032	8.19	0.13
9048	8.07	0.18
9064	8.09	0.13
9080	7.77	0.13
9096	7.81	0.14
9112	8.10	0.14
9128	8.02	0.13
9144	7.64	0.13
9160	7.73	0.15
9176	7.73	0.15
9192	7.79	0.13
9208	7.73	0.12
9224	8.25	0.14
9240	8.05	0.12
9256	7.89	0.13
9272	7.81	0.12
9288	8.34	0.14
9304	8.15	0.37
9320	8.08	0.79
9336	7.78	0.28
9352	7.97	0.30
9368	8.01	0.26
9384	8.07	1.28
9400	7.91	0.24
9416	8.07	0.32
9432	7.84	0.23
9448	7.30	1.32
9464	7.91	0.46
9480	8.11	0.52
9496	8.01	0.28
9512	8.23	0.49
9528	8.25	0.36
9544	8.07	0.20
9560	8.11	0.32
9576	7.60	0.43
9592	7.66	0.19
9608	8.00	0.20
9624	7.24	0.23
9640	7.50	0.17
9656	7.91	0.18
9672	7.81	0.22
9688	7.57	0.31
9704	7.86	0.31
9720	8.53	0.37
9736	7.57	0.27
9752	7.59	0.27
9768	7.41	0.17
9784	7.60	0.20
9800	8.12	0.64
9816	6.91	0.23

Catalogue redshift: 0.15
